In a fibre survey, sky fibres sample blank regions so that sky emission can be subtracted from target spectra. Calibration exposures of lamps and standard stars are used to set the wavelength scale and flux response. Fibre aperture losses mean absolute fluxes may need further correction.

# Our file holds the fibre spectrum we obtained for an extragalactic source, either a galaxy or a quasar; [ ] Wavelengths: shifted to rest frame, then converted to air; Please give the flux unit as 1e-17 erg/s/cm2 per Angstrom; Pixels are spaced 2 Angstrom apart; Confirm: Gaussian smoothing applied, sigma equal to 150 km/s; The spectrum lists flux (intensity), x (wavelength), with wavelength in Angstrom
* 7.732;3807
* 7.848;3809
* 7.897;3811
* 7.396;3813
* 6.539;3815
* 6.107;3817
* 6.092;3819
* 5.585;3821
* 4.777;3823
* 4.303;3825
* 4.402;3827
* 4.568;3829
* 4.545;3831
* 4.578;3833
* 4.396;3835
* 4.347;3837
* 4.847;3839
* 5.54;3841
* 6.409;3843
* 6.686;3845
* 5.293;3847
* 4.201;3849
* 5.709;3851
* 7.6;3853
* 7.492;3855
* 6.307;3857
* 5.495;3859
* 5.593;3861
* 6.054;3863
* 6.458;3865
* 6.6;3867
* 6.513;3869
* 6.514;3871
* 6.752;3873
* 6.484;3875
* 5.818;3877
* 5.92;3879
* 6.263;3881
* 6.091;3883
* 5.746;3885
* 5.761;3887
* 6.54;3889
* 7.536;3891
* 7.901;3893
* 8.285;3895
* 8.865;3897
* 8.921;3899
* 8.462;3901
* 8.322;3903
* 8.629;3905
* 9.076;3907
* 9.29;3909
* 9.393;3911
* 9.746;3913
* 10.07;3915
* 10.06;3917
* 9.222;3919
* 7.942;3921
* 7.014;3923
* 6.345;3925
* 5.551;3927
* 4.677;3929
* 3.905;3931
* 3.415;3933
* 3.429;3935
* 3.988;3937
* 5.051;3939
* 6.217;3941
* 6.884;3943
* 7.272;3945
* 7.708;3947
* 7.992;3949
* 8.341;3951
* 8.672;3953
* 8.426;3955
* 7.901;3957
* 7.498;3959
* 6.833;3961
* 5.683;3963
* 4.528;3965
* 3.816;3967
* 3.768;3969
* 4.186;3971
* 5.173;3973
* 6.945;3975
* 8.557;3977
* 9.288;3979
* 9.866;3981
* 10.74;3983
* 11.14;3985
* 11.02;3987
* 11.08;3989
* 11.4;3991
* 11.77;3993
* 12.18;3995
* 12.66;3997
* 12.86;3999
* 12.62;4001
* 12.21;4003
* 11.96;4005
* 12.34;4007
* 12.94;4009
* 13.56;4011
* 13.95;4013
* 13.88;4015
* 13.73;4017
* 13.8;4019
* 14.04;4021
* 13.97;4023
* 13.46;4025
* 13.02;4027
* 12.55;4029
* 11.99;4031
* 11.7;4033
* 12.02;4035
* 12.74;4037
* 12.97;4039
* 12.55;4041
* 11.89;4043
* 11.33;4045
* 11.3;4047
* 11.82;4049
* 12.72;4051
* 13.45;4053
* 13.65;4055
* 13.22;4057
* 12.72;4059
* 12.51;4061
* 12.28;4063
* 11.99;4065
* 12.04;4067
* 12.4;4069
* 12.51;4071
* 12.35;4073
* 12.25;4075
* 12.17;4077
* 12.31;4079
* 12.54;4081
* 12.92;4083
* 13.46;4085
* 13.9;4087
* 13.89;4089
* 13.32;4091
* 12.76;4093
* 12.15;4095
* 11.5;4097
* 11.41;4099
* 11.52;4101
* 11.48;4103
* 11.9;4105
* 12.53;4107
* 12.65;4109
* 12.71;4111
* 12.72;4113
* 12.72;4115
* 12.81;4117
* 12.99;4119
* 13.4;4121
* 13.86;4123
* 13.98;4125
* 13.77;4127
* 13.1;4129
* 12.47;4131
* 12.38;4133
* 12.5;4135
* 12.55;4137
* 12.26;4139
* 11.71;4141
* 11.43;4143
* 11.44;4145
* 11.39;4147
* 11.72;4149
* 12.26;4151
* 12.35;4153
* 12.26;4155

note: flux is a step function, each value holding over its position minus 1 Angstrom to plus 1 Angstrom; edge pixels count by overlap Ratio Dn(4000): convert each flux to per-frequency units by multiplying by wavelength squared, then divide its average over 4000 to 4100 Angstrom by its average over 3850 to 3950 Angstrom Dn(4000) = 2.0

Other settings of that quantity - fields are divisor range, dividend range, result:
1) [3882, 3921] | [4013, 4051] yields 1.64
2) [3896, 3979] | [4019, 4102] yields 1.90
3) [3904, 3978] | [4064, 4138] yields 2.00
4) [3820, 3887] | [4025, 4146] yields 2.47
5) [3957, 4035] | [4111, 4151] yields 1.27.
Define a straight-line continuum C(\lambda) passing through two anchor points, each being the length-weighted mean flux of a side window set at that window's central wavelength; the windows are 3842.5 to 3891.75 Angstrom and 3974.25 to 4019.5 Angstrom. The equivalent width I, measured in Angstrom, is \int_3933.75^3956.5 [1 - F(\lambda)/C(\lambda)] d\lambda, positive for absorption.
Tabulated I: 6.9 Angstrom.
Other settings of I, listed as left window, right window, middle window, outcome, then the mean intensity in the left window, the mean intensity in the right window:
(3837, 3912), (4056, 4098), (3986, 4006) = -3.24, 6.81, 12.6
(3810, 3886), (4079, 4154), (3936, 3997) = 6.83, 5.84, 12.5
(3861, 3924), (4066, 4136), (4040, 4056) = -1.35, 7.59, 12.7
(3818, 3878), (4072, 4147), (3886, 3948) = 1.06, 5.67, 12.6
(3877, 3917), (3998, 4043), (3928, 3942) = 7.53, 7.94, 12.9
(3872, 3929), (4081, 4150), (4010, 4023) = -4.45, 7.66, 12.6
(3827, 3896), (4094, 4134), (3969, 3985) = 2.26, 6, 12.6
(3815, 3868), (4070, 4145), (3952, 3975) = 7.00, 5.56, 12.6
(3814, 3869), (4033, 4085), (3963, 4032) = -1.36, 5.59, 12.4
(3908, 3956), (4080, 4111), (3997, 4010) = -4.15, 7.11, 12.5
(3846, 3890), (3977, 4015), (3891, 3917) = -3.86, 6.15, 11.8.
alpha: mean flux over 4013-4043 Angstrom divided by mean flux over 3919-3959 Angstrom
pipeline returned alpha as 2.02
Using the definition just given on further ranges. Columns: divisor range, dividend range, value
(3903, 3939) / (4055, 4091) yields 1.78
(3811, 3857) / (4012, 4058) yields 2.30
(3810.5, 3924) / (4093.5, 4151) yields 1.85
